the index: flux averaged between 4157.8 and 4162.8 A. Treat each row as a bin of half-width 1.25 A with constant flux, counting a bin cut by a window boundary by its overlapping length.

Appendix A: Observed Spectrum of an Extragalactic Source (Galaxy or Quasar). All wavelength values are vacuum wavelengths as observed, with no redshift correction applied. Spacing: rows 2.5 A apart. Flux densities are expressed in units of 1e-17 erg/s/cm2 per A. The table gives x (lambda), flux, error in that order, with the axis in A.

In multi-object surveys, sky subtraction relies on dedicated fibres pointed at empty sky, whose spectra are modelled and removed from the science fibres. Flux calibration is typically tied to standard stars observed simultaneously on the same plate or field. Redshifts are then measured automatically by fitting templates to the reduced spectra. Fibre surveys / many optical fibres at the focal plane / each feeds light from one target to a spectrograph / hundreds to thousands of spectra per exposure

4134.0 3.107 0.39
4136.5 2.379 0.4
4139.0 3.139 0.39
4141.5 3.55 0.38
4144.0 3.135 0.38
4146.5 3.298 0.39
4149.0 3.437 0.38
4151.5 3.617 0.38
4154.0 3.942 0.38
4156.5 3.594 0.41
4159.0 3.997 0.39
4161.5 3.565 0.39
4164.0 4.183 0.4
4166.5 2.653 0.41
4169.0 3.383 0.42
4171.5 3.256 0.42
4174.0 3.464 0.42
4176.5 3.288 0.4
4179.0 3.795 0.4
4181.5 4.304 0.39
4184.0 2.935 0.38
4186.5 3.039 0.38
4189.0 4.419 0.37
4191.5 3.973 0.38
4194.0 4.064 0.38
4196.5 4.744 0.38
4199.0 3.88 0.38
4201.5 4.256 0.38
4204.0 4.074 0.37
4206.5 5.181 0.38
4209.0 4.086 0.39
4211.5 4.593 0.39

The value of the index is 3.78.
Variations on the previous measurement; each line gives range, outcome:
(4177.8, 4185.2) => 3.68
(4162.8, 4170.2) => 3.4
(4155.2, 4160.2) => 3.79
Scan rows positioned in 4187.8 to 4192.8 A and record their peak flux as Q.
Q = 4.419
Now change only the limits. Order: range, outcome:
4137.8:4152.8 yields 3.617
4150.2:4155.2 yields 3.942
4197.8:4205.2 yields 4.256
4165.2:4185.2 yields 4.304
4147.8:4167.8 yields 4.183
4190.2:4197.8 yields 4.744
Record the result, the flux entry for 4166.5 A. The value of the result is 2.653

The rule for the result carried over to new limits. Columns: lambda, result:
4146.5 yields 3.298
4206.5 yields 5.181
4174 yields 3.464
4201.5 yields 4.256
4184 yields 2.935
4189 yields 4.419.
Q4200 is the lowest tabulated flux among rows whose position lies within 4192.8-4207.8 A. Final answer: 3.88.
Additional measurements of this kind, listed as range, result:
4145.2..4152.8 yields 3.298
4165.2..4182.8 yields 2.653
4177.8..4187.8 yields 2.935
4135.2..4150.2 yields 2.379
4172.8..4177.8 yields 3.288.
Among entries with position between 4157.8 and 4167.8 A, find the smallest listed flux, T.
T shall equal 2.653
